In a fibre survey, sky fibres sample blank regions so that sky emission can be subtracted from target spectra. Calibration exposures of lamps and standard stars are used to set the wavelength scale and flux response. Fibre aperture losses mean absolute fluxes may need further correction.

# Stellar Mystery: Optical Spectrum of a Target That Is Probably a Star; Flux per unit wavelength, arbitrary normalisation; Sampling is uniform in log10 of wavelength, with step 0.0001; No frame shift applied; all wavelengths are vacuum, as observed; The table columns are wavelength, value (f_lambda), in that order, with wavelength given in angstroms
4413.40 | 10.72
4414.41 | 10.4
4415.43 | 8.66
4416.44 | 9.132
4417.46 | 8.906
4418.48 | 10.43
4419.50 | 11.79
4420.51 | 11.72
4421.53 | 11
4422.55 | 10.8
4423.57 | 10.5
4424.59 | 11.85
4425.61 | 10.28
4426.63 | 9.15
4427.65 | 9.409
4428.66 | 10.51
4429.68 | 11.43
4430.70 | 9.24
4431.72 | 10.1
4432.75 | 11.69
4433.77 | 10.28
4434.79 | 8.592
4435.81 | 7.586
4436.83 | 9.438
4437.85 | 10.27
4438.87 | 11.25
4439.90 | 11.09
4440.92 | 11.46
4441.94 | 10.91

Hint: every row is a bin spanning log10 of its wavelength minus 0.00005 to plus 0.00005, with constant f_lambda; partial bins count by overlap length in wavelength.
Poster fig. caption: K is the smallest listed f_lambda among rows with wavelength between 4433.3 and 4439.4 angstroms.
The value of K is 7.586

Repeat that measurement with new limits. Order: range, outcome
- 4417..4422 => 8.906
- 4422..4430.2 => 9.15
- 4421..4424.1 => 10.5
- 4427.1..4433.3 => 9.24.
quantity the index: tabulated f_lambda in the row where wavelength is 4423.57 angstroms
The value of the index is 10.5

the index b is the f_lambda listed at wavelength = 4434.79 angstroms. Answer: 8.592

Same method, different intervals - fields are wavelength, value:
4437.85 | 10.27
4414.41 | 10.4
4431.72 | 10.1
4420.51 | 11.72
